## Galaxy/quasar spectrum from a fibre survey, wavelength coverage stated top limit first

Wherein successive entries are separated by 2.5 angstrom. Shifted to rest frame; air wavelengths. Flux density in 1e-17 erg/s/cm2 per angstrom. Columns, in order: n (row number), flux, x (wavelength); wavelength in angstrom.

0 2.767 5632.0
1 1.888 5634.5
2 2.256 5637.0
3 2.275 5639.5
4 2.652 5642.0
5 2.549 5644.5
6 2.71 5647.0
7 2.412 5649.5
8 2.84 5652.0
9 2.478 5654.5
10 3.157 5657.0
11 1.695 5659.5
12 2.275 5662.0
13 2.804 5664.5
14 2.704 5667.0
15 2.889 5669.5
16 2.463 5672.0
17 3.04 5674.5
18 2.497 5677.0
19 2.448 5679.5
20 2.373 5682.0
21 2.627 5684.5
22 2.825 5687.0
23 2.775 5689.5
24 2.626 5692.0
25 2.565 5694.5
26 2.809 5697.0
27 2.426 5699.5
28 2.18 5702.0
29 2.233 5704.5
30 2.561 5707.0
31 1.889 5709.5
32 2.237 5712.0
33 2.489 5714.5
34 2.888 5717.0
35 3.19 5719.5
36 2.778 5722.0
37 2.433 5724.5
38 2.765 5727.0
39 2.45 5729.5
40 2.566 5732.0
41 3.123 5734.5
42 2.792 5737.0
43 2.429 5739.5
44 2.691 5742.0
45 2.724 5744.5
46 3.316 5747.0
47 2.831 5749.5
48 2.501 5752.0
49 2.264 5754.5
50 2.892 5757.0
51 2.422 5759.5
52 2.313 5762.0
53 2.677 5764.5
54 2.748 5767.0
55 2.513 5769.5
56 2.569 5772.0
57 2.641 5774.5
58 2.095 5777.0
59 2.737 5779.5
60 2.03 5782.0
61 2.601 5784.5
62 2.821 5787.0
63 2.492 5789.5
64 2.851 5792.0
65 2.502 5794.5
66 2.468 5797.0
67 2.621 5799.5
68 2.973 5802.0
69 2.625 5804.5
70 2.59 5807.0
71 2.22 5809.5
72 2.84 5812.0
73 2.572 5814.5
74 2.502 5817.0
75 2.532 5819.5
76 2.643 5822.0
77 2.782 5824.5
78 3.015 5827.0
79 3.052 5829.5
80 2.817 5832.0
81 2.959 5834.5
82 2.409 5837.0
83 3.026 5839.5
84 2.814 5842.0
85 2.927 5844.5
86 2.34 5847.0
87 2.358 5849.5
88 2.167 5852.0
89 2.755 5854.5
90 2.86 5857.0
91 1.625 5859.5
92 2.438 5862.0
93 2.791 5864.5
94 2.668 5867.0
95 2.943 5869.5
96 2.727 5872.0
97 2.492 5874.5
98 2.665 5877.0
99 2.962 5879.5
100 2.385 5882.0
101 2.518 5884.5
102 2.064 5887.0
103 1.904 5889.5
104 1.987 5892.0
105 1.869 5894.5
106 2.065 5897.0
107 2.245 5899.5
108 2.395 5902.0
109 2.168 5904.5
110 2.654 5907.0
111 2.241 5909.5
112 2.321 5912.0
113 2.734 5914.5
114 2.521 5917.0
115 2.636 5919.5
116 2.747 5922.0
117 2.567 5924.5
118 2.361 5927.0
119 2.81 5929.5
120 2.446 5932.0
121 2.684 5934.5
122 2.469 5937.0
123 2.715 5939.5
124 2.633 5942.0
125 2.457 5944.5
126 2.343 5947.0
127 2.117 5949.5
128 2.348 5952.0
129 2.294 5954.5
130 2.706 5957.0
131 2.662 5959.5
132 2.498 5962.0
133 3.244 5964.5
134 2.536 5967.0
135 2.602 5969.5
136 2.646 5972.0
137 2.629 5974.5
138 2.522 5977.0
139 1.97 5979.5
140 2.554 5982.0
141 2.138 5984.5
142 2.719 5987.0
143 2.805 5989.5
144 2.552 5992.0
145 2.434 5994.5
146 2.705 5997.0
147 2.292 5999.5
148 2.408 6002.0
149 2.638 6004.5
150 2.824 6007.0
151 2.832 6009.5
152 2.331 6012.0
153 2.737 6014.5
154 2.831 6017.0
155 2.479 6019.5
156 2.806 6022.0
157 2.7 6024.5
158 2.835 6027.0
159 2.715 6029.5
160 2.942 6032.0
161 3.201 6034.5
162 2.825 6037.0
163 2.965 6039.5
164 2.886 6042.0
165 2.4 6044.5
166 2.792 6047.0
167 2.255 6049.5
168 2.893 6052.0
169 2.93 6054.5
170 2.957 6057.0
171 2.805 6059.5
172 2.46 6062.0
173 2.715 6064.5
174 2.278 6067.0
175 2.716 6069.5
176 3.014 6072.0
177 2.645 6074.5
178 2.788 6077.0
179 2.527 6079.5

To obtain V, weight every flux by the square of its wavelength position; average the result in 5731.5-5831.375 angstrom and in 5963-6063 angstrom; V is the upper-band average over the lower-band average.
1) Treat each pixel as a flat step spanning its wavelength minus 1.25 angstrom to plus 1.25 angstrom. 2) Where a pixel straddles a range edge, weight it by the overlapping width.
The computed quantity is 1.1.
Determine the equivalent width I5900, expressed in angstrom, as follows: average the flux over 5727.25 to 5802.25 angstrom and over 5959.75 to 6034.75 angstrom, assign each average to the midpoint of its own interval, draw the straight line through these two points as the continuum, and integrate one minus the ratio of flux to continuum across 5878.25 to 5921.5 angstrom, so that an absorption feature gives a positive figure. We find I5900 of 4.7 angstrom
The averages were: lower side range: 2.62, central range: 2.34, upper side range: 2.63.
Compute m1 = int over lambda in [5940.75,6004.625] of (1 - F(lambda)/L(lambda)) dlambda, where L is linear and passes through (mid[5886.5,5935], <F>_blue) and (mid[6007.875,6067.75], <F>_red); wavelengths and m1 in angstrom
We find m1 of 0.8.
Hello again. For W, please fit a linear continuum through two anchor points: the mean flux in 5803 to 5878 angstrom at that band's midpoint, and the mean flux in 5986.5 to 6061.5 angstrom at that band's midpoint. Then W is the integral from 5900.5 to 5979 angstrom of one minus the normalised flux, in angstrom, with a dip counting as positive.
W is 4.3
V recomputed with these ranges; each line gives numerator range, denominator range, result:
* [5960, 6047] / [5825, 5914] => 1.11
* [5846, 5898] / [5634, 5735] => 1.01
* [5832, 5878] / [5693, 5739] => 1.07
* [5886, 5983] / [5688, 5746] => 1.02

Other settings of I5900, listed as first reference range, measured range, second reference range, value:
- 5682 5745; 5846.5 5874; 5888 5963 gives -0.52 angstrom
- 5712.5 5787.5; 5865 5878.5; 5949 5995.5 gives -0.68 angstrom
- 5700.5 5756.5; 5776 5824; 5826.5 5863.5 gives 0.96 angstrom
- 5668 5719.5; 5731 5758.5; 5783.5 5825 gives -1.59 angstrom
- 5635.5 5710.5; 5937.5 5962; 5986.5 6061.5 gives 1.83 angstrom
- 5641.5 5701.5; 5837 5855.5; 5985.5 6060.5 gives 0.34 angstrom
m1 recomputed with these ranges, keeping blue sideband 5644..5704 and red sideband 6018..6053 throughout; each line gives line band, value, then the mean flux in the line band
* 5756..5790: 1.3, 2.54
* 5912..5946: 1.6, 2.59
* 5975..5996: 2.1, 2.47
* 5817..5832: -0.7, 2.78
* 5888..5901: 3.2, 2.02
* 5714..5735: -1.0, 2.74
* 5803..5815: 0.3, 2.58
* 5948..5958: 1.3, 2.36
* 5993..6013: 1.4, 2.56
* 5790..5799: 0.2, 2.6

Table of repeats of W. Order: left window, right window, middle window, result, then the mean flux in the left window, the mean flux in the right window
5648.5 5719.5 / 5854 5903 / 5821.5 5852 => -3.7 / 2.55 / 2.41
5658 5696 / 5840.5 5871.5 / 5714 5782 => -2.0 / 2.58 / 2.57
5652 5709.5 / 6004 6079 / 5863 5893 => 1.6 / 2.56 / 2.74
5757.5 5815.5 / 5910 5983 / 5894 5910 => 1.9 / 2.57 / 2.54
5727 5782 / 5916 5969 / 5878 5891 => 1.1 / 2.62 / 2.56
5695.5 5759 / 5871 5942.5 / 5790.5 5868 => -3.6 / 2.62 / 2.44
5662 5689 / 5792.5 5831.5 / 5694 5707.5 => 1.0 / 2.65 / 2.67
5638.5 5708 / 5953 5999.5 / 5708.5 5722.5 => -0.1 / 2.57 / 2.56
